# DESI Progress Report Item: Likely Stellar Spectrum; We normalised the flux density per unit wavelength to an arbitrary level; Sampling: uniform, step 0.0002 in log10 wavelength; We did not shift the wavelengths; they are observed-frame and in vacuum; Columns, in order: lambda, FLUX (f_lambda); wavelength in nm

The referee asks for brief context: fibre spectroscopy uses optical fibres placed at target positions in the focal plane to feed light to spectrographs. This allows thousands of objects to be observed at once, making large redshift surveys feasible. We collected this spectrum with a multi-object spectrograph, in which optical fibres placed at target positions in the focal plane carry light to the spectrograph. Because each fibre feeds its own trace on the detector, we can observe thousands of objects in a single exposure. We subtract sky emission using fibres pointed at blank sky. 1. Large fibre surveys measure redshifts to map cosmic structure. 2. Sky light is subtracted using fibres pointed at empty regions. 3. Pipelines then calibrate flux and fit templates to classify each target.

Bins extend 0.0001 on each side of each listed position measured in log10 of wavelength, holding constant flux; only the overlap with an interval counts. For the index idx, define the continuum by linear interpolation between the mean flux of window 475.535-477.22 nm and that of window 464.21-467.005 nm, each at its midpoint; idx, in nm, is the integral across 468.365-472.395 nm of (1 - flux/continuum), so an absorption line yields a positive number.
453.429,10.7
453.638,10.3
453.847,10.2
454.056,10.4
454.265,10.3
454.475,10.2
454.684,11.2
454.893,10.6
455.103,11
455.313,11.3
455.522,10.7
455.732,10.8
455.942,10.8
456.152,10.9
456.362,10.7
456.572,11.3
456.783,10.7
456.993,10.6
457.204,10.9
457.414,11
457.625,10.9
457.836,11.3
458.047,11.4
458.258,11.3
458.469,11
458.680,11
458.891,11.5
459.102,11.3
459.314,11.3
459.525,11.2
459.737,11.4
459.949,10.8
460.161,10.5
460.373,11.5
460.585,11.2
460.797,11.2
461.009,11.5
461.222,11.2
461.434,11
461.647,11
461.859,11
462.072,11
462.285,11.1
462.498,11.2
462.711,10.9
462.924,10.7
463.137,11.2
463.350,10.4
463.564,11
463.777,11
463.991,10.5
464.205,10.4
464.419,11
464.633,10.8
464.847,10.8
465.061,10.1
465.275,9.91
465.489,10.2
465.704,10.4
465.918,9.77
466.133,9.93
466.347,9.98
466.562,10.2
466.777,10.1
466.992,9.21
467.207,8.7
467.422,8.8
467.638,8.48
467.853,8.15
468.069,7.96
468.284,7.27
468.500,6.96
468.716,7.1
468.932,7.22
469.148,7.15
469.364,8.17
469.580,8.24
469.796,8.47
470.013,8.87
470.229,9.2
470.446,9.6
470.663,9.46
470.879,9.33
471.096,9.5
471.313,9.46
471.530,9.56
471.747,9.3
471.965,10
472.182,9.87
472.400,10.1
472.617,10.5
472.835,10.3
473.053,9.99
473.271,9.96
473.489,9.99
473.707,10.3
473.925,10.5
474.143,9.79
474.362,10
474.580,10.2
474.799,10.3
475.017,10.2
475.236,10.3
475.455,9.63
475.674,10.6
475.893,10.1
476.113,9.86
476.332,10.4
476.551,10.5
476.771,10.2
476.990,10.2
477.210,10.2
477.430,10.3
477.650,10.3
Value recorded 0.58 nm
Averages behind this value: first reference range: 10.2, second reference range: 10.2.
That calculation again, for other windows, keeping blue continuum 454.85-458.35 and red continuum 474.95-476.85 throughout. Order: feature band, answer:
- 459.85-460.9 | -0.02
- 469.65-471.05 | 0.17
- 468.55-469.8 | 0.34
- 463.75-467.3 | 0.15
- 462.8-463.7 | -0.01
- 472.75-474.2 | 0.02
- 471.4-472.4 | 0.06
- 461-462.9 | -0.06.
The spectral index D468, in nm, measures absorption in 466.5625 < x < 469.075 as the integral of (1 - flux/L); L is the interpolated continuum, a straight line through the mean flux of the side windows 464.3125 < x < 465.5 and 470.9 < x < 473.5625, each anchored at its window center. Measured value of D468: 0.490 nm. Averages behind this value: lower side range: 10.5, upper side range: 9.86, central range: 8.25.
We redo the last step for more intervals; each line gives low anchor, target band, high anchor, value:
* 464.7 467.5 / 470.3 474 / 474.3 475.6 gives 0.072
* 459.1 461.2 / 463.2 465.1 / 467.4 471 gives -0.157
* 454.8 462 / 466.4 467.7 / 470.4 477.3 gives 0.145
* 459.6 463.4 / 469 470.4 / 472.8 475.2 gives 0.278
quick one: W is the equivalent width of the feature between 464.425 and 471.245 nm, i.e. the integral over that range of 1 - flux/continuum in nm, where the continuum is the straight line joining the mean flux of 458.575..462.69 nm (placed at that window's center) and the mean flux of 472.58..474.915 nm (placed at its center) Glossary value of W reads 1.00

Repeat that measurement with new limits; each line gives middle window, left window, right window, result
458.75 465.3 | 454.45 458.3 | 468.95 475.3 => -0.33 nm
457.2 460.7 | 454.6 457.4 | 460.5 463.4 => -0.06 nm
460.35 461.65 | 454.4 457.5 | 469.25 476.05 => -0.09 nm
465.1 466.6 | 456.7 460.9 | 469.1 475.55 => 0.04 nm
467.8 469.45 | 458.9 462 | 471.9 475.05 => 0.48 nm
